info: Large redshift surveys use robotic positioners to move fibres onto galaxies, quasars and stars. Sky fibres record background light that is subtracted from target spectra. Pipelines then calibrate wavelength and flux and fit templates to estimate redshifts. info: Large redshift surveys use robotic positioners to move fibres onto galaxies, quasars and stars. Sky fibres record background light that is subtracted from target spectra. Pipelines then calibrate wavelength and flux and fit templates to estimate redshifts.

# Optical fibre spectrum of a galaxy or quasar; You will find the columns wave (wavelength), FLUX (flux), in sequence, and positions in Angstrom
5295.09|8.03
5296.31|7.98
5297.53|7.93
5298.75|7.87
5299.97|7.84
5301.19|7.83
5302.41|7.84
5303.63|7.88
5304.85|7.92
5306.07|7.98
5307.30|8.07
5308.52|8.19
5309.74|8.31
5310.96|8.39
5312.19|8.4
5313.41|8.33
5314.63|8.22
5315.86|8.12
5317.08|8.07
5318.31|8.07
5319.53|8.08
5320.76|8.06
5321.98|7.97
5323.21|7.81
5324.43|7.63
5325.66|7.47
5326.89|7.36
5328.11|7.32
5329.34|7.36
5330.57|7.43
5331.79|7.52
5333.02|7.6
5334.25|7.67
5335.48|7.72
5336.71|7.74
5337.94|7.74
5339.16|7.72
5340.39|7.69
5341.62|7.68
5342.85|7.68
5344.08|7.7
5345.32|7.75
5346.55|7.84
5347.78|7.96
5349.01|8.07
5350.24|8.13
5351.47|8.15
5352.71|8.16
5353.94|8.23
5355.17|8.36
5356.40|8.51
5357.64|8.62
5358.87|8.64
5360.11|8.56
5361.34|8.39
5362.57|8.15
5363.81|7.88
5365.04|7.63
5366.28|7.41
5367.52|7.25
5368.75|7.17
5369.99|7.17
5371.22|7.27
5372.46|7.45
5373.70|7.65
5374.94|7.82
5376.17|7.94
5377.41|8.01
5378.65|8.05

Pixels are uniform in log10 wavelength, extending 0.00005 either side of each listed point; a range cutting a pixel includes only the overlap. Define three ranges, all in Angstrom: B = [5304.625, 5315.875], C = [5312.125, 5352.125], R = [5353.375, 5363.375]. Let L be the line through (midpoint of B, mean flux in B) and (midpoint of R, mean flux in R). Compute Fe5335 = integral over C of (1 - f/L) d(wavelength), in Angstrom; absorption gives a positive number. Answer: 2.4 Angstrom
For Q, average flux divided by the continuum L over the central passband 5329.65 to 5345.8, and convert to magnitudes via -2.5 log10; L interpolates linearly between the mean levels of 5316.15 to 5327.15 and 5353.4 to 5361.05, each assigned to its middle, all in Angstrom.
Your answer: 0.07 mag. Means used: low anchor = 7.86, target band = 7.66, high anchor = 8.49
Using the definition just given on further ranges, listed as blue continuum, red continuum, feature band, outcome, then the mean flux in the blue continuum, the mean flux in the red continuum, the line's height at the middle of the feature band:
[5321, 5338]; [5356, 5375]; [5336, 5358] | -0.04 mag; 7.6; 7.84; 7.72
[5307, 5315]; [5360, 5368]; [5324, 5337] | 0.09 mag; 8.29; 7.86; 8.13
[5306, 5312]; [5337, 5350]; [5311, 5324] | 0.00 mag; 8.21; 7.79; 8.11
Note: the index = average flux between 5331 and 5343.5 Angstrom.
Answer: 7.68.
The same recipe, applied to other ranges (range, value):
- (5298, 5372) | 7.89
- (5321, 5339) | 7.61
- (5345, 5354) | 8.04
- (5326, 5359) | 7.85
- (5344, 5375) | 7.92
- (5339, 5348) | 7.74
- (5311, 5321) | 8.18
